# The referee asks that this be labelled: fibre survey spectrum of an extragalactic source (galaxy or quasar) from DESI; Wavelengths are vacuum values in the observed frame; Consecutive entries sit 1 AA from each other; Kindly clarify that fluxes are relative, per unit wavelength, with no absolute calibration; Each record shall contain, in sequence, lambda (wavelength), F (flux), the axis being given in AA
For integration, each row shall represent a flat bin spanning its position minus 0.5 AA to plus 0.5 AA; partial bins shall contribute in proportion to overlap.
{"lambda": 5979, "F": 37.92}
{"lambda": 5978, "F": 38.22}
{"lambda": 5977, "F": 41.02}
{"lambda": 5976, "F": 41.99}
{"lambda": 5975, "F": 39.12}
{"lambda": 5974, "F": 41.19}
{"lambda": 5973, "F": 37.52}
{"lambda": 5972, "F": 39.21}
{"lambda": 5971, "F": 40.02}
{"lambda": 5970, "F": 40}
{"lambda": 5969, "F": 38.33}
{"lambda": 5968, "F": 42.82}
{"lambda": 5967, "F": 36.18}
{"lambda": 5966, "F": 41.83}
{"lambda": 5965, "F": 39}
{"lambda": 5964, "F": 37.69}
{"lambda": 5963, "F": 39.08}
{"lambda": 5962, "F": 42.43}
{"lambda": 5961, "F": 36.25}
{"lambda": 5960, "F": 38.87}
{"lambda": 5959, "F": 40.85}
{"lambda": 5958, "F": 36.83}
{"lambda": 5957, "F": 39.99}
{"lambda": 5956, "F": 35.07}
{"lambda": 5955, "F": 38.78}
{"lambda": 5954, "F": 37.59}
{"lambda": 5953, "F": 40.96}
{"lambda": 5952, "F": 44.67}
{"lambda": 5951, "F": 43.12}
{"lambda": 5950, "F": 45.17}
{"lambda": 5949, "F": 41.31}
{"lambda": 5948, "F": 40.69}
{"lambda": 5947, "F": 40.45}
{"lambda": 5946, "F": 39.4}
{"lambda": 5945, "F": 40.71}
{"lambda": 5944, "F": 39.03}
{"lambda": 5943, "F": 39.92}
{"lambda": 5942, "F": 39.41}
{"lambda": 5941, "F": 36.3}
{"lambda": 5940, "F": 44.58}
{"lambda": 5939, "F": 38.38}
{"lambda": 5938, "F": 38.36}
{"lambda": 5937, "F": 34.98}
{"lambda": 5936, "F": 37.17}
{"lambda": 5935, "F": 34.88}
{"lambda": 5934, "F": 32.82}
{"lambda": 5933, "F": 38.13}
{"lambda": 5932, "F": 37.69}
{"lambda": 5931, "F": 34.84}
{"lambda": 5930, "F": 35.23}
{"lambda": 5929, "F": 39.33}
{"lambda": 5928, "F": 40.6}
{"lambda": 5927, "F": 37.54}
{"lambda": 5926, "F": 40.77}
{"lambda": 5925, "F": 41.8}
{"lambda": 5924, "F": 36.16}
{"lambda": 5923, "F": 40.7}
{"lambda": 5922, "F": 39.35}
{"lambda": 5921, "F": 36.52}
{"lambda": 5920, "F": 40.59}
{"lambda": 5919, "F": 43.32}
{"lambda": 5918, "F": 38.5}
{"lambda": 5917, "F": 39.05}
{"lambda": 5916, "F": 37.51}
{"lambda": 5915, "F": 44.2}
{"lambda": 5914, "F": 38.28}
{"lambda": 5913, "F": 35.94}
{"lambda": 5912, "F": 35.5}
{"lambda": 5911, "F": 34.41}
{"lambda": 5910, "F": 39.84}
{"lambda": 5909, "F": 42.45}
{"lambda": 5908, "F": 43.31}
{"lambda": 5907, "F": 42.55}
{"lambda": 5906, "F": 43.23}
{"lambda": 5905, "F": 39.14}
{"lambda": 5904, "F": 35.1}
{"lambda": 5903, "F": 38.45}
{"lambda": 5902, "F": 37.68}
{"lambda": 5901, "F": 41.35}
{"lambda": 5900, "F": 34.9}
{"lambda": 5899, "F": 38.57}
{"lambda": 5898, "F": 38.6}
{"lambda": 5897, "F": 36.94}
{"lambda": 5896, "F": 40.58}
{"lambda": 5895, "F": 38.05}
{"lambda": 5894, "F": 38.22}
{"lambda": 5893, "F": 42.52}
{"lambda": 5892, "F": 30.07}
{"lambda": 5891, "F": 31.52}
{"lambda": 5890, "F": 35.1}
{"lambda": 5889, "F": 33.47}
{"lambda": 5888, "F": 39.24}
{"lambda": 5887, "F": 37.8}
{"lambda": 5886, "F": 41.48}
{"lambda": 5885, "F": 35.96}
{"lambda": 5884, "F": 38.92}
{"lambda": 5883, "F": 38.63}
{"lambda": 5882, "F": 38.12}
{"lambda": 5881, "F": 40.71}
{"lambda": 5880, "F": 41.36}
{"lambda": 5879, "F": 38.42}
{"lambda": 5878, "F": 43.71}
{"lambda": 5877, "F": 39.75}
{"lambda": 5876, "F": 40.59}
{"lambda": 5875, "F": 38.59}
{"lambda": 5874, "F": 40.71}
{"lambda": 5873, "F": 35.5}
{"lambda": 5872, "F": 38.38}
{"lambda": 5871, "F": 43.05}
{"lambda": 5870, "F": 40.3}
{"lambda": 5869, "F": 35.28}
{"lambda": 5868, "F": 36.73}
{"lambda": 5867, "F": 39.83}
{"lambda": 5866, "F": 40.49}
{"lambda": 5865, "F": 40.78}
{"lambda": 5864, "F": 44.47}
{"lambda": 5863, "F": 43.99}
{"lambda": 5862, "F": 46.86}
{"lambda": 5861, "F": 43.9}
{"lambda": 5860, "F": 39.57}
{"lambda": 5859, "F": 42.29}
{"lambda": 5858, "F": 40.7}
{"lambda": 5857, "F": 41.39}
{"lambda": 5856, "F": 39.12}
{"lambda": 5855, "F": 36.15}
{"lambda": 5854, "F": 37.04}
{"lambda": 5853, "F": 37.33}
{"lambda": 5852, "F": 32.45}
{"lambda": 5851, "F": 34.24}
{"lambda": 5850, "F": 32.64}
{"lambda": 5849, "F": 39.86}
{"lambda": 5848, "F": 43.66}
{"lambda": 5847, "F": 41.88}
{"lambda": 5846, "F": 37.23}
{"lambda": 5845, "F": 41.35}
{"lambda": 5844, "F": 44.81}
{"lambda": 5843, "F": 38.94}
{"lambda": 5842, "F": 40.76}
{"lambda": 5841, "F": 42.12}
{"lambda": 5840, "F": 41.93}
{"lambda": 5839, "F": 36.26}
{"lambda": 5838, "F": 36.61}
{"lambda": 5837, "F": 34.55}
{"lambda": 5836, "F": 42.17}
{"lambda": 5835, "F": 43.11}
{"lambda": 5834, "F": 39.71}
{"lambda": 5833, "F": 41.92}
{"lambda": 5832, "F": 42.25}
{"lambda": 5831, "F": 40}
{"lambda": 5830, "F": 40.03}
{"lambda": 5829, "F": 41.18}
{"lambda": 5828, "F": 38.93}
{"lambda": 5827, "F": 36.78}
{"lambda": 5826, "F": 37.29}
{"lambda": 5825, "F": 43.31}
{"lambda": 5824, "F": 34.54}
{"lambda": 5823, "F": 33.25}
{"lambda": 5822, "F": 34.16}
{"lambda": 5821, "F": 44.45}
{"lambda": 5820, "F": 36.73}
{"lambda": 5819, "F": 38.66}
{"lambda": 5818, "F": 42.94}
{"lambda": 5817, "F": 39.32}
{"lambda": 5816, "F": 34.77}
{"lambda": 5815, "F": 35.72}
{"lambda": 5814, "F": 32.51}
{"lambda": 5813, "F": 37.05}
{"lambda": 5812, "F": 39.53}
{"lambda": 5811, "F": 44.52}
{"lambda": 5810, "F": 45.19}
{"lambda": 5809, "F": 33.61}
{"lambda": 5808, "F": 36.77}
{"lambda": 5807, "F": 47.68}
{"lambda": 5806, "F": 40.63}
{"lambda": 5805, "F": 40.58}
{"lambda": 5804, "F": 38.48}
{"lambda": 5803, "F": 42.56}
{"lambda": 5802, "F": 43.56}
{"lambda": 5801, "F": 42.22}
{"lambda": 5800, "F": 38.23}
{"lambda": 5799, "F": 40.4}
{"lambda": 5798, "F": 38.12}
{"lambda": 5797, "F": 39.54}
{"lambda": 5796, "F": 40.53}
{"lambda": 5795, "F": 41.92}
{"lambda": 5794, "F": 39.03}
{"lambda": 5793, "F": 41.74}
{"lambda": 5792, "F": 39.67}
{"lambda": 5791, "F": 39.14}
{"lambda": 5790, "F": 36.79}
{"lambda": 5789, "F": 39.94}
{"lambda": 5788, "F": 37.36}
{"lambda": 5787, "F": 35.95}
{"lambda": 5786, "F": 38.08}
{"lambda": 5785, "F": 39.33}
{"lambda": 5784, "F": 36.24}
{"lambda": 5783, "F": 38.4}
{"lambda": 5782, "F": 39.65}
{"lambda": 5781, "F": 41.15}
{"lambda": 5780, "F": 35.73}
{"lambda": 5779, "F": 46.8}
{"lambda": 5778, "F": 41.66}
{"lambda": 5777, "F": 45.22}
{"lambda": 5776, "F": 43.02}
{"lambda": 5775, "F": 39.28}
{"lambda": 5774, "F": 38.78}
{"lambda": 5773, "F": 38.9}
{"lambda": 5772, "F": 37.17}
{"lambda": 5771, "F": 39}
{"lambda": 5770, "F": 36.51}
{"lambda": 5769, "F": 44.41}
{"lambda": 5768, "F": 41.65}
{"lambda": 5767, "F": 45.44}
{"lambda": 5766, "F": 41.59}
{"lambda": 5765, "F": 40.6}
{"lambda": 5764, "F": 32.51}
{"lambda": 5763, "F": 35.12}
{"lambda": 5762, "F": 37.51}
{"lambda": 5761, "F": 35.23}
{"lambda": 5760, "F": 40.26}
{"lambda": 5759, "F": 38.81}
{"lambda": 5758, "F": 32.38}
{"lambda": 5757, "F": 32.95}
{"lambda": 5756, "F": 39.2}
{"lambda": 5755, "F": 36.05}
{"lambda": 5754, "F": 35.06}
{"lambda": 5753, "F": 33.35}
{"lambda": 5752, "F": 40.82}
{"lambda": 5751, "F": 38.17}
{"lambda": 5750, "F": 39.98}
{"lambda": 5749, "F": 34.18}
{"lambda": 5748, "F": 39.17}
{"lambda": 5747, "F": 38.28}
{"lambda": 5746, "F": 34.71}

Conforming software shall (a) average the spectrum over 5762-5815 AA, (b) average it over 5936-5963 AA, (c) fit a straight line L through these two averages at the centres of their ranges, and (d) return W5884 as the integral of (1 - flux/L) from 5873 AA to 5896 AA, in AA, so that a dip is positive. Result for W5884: 0.8 AA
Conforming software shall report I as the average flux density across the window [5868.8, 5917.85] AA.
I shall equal 38.7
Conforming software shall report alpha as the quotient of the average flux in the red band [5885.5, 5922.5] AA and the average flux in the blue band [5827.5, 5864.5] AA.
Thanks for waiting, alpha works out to 0.96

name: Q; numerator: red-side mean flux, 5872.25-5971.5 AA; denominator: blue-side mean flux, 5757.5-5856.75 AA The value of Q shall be 0.99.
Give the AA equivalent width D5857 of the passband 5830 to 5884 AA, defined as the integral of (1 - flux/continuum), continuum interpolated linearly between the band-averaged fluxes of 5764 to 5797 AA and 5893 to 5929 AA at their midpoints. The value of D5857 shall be -0.50 AA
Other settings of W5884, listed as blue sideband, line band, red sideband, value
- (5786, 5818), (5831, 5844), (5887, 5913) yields -0.42 AA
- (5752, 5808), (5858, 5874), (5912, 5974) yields -0.64 AA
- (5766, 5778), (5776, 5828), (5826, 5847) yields 1.42 AA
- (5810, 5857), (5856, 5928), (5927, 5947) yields -1.67 AA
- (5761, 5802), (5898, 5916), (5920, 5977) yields 0.10 AA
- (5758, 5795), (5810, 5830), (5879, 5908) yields 0.26 AA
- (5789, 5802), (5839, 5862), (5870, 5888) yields 0.03 AA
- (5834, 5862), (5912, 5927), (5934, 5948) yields -0.19 AA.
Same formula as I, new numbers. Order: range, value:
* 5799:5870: 39.6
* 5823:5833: 39.2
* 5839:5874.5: 39.8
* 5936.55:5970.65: 39.7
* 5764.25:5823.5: 39.7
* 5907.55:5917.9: 39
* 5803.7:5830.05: 38.8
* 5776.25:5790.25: 39.6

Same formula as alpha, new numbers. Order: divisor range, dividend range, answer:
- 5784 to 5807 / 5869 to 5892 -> 0.97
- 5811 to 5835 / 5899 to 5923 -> 1.01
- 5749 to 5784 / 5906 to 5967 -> 1.01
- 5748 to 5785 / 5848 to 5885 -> 1.02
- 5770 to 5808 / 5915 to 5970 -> 0.98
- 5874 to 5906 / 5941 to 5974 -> 1.04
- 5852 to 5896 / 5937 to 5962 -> 1.02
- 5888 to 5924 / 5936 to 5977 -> 1.03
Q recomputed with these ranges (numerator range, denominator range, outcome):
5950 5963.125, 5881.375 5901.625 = 1.06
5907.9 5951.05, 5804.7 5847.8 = 0.99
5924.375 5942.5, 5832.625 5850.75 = 0.95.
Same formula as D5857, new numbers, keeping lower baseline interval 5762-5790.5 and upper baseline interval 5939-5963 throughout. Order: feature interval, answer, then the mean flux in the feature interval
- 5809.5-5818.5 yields 0.12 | 39.1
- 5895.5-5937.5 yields 1.47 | 38.5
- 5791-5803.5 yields -0.32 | 40.6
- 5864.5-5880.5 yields 0.08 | 39.6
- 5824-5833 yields -0.03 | 39.8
